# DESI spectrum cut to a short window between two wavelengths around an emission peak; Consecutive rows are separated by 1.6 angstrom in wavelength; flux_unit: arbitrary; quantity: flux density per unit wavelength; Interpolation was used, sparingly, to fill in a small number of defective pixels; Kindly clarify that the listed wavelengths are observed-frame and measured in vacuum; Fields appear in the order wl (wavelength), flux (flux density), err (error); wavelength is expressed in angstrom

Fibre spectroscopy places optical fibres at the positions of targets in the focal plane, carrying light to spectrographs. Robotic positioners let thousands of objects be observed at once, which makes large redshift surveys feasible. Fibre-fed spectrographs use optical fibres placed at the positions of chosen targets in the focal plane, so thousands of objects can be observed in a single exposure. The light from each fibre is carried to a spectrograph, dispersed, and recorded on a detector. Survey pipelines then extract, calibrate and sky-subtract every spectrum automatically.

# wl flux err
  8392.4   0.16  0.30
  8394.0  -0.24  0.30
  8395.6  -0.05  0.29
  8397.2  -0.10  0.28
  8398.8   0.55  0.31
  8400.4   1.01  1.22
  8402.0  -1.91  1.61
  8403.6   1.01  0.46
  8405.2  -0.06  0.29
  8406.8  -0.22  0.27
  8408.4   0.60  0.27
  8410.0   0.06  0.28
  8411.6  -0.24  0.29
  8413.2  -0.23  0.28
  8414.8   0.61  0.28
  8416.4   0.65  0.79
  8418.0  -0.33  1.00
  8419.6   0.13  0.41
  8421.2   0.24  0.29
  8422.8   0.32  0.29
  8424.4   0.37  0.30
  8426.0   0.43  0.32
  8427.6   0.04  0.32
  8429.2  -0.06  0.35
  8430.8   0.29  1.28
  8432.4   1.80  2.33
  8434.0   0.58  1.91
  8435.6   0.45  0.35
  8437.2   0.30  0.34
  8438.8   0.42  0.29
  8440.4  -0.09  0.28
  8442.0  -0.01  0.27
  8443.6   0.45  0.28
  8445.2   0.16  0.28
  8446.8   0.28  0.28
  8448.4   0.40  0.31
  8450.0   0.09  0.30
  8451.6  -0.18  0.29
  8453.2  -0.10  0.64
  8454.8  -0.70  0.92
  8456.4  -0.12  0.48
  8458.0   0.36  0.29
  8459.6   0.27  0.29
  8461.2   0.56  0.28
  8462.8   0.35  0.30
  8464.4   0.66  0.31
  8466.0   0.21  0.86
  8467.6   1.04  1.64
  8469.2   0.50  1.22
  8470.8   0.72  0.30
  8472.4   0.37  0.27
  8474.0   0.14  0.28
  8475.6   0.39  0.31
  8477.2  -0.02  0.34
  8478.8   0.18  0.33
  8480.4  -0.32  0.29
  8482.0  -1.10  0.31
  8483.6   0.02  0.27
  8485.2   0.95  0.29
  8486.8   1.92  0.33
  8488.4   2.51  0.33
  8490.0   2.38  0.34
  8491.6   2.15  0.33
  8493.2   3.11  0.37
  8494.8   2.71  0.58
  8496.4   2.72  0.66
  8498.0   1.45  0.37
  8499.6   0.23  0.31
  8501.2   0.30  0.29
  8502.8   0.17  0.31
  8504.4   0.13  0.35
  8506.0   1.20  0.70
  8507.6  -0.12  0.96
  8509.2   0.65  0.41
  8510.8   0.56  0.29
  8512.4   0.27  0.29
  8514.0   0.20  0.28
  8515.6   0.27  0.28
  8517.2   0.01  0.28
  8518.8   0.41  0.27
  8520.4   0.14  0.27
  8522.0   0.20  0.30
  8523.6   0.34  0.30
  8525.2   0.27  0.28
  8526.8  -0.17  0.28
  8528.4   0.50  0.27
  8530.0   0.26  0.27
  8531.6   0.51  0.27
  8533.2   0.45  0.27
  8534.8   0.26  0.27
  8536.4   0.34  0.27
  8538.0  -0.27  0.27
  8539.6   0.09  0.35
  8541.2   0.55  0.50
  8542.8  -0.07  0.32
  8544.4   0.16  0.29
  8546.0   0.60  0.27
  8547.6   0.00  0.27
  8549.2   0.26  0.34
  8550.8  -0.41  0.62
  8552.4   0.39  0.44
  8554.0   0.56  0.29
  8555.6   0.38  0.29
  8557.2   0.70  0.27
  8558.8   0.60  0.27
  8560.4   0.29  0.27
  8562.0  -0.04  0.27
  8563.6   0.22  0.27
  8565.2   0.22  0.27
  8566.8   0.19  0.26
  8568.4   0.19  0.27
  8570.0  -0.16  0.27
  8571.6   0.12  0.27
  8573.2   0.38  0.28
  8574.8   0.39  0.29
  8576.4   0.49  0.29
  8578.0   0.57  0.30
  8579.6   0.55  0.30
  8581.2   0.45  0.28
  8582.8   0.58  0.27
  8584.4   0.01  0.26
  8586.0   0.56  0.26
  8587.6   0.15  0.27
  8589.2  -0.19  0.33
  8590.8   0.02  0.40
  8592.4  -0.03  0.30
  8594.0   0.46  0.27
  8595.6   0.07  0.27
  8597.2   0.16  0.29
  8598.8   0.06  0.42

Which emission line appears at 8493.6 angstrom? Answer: [O II] 3727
